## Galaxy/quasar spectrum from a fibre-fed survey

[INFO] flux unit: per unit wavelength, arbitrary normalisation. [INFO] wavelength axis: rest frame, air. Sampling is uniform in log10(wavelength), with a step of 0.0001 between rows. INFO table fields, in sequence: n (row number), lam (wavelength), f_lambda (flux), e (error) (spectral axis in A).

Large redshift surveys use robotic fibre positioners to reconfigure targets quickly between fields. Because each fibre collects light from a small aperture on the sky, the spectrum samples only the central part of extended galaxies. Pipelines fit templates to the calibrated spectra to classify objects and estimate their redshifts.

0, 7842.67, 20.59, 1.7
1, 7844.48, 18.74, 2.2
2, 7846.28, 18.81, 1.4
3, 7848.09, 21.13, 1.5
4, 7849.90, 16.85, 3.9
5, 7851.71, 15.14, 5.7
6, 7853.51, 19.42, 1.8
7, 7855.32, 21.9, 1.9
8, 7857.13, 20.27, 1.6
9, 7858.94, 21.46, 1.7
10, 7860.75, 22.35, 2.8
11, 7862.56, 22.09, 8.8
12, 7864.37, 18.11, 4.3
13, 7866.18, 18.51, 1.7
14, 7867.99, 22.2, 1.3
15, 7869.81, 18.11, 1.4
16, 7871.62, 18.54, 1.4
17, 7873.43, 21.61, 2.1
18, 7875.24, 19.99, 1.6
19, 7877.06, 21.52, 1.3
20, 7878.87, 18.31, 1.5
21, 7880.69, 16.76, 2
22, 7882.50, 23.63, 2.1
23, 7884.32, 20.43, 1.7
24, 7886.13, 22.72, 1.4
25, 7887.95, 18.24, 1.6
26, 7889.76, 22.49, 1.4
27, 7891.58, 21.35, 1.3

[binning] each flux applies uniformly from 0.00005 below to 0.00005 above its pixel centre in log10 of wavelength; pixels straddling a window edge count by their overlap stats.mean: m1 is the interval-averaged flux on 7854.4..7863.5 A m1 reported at 21.6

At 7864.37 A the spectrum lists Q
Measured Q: 18.11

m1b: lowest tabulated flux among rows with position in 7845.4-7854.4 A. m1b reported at 15.14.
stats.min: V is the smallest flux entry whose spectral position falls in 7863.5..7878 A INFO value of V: 18.11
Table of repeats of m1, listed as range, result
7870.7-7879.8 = 20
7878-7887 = 20.4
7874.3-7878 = 20.7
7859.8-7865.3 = 20.9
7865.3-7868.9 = 20.4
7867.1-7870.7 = 20.1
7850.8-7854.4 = 17.3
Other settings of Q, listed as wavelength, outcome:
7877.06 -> 21.52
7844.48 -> 18.74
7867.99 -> 22.2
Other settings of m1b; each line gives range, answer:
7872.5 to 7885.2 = 16.76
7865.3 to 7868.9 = 18.51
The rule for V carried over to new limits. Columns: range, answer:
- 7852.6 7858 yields 19.42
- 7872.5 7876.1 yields 19.99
